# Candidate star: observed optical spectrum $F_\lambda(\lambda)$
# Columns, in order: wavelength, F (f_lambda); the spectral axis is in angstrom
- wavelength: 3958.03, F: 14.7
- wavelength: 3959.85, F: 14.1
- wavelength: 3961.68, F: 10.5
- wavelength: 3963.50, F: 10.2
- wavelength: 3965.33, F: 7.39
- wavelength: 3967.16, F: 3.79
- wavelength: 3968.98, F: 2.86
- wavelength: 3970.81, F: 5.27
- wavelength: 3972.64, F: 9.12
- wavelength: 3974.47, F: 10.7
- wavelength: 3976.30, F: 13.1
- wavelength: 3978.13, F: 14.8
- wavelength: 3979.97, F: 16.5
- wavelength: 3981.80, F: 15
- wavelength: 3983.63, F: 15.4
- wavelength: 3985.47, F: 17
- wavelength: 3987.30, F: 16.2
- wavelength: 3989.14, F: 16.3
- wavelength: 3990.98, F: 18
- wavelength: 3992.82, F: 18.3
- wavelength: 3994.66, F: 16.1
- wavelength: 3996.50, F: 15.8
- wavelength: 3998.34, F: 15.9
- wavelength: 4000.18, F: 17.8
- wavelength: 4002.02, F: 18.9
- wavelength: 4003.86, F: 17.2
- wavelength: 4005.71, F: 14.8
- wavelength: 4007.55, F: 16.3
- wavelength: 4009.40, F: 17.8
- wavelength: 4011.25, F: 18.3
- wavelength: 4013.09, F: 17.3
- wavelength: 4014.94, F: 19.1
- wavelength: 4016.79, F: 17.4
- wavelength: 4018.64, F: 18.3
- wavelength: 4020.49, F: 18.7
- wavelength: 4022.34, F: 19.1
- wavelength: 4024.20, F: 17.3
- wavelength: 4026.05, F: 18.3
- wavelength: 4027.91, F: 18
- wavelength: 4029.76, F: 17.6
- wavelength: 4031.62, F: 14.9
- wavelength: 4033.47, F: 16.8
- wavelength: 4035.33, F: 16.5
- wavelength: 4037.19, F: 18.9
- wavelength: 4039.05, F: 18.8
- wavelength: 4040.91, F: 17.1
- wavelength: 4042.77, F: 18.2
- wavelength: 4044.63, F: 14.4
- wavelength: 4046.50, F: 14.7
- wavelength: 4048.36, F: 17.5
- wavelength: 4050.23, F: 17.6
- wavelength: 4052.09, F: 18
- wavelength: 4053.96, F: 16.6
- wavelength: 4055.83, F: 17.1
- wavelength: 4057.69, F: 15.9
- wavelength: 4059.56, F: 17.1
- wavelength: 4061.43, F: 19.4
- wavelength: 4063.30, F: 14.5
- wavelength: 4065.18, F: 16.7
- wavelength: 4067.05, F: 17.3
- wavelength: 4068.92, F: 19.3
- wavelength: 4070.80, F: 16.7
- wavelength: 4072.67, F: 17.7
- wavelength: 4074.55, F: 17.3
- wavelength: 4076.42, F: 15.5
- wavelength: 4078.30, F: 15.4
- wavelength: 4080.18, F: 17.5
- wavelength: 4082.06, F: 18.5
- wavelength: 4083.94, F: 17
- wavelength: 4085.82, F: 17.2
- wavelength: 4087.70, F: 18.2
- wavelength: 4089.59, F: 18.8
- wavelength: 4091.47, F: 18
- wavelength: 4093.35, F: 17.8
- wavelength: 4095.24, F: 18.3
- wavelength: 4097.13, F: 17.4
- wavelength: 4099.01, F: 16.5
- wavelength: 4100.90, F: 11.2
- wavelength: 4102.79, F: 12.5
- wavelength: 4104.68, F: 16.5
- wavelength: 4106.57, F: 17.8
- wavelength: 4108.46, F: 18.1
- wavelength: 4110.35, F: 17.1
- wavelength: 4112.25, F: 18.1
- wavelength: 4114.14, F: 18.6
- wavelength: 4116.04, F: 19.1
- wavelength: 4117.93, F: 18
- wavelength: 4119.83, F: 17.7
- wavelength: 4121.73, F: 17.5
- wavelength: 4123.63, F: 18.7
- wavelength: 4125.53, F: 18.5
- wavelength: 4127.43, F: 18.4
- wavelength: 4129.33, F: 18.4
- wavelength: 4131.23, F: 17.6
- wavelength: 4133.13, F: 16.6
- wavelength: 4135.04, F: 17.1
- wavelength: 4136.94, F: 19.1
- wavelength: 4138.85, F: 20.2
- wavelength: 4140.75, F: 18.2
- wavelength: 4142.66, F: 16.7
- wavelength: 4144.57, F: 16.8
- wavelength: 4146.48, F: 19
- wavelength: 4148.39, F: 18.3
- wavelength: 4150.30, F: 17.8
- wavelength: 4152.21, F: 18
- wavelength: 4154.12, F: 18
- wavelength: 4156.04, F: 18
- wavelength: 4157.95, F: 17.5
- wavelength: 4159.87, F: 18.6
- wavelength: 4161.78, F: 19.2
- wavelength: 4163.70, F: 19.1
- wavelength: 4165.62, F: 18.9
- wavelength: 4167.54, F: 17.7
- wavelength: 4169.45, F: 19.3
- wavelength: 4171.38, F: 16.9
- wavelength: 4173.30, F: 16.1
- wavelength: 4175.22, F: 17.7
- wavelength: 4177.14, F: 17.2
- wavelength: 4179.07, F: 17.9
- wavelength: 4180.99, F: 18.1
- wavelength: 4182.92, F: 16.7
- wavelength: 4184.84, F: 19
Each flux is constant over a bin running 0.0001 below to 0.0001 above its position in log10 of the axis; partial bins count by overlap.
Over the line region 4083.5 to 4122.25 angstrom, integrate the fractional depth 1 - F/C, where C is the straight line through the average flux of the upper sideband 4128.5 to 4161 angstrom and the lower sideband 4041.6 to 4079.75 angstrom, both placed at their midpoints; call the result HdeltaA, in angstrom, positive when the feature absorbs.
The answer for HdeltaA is 0.5 angstrom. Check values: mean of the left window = 16.9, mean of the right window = 18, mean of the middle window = 17.2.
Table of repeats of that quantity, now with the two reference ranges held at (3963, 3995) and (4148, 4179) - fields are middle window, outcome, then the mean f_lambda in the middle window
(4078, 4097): -2.4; 17.7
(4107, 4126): -1.7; 18.1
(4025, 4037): -2.6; 17.1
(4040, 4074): -4.9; 17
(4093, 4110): 0.0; 16.2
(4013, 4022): -3.0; 18.3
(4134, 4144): -0.5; 18.2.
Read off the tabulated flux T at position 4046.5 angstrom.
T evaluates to 14.7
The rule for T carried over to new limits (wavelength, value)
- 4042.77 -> 18.2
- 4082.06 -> 18.5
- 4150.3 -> 17.8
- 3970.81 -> 5.27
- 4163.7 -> 19.1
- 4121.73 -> 17.5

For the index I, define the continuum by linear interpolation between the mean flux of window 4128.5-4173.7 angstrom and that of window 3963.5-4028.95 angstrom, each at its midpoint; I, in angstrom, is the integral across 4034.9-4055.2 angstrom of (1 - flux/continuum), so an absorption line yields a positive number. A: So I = -1.3 angstrom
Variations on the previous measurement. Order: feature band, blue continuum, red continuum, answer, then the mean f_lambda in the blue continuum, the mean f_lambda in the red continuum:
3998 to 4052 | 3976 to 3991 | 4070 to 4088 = -3.5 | 15.8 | 17.1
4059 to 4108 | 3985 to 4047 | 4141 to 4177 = 1.8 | 17.3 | 18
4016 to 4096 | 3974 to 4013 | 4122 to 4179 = -1.7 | 16.3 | 18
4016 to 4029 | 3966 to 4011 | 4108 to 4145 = -2.5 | 14.3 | 18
